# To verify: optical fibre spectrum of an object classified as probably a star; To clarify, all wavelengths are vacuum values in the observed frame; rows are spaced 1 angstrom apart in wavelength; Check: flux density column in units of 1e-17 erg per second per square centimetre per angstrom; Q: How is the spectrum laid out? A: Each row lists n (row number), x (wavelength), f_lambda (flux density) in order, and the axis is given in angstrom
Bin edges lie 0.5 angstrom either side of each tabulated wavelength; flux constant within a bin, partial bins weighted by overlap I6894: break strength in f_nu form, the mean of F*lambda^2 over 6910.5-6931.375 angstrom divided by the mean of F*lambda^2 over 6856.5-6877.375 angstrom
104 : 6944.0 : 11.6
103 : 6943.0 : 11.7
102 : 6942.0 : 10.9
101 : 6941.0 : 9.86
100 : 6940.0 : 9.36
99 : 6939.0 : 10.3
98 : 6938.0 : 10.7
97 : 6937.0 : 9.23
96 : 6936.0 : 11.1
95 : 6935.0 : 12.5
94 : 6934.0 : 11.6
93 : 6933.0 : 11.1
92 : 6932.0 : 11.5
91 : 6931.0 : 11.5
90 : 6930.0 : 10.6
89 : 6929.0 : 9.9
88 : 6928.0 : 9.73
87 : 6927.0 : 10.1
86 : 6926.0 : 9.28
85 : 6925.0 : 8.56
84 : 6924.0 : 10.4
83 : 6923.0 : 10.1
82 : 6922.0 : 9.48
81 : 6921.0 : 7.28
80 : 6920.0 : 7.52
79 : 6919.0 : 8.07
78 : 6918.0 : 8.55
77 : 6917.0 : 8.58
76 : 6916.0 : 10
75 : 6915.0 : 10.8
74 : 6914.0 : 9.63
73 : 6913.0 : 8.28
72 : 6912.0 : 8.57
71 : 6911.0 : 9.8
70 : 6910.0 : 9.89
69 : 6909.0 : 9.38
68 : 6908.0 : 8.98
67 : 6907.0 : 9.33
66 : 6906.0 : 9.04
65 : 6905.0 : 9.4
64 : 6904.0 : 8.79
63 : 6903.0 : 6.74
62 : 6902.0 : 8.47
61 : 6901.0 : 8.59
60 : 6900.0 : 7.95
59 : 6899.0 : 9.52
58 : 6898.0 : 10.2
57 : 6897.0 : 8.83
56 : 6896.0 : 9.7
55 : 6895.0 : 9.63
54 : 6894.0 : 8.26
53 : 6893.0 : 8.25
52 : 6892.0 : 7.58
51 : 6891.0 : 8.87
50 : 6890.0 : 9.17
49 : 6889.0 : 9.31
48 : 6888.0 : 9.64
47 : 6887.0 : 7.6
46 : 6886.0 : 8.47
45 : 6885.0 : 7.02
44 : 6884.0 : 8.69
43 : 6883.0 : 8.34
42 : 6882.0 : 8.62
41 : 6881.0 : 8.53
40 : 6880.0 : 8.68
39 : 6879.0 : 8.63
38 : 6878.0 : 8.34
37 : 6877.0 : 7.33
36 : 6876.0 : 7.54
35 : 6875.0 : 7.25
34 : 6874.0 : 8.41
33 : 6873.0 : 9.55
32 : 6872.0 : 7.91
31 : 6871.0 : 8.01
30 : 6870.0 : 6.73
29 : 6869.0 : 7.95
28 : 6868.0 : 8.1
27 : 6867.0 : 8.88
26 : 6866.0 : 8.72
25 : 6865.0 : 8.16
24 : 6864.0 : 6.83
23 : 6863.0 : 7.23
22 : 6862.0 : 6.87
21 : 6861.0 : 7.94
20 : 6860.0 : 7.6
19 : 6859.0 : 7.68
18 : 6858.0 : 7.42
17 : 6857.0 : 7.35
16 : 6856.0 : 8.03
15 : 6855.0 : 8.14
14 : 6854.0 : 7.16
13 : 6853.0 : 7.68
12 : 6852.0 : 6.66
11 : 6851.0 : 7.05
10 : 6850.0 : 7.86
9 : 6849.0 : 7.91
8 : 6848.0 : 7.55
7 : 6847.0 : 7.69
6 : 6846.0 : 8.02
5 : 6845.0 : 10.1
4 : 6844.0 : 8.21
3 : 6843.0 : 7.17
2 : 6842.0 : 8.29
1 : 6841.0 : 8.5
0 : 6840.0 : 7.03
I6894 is 1.22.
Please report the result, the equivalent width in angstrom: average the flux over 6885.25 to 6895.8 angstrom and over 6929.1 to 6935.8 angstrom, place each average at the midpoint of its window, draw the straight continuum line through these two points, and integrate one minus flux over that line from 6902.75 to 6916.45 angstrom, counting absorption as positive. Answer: 0.9 angstrom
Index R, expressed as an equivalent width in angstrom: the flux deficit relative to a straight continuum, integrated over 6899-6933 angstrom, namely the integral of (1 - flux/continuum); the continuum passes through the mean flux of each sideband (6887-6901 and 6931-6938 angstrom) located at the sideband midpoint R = 2.94 angstrom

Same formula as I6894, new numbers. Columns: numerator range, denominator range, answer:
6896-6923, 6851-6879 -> 1.17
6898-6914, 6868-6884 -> 1.11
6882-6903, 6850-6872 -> 1.14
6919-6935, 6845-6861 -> 1.32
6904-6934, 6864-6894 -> 1.17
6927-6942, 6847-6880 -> 1.40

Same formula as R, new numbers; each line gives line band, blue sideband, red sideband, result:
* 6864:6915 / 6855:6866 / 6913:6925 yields -1.6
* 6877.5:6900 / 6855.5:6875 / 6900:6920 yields -0.8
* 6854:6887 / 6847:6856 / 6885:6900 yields 0.8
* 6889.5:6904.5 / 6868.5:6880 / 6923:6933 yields 0.4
